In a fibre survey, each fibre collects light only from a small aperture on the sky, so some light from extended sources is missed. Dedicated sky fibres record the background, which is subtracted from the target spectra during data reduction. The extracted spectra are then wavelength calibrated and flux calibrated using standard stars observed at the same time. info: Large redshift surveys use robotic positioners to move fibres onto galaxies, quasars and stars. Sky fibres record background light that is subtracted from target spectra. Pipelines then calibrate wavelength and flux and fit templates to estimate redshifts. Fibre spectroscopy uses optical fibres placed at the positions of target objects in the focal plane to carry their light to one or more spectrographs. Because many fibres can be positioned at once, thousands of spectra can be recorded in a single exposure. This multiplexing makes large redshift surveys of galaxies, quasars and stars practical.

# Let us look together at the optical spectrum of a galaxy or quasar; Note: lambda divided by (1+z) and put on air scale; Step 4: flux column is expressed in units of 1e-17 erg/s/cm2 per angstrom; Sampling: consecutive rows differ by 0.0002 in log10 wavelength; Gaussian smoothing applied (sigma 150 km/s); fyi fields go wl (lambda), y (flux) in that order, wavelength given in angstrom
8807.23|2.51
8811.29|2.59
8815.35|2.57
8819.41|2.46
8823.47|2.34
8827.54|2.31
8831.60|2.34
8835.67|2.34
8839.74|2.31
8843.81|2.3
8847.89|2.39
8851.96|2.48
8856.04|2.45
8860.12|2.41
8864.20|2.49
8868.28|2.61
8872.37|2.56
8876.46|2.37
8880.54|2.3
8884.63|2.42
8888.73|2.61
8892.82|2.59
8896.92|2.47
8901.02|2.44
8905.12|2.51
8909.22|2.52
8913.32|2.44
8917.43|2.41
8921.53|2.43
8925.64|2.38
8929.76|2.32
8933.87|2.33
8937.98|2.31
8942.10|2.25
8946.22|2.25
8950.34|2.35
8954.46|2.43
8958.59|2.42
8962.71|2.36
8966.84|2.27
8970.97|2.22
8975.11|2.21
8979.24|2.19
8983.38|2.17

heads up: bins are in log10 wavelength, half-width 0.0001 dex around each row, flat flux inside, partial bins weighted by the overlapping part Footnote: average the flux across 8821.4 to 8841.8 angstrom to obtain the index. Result 2.33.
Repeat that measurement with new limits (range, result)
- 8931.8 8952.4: 2.3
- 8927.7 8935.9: 2.32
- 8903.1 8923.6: 2.46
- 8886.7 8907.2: 2.52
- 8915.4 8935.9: 2.37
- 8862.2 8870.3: 2.55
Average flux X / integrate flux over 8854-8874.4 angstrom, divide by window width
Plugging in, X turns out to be 2.5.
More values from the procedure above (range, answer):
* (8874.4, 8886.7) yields 2.36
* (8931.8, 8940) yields 2.32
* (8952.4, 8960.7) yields 2.43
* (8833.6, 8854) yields 2.36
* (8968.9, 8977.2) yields 2.21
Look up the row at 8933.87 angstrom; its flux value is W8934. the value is 2.33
